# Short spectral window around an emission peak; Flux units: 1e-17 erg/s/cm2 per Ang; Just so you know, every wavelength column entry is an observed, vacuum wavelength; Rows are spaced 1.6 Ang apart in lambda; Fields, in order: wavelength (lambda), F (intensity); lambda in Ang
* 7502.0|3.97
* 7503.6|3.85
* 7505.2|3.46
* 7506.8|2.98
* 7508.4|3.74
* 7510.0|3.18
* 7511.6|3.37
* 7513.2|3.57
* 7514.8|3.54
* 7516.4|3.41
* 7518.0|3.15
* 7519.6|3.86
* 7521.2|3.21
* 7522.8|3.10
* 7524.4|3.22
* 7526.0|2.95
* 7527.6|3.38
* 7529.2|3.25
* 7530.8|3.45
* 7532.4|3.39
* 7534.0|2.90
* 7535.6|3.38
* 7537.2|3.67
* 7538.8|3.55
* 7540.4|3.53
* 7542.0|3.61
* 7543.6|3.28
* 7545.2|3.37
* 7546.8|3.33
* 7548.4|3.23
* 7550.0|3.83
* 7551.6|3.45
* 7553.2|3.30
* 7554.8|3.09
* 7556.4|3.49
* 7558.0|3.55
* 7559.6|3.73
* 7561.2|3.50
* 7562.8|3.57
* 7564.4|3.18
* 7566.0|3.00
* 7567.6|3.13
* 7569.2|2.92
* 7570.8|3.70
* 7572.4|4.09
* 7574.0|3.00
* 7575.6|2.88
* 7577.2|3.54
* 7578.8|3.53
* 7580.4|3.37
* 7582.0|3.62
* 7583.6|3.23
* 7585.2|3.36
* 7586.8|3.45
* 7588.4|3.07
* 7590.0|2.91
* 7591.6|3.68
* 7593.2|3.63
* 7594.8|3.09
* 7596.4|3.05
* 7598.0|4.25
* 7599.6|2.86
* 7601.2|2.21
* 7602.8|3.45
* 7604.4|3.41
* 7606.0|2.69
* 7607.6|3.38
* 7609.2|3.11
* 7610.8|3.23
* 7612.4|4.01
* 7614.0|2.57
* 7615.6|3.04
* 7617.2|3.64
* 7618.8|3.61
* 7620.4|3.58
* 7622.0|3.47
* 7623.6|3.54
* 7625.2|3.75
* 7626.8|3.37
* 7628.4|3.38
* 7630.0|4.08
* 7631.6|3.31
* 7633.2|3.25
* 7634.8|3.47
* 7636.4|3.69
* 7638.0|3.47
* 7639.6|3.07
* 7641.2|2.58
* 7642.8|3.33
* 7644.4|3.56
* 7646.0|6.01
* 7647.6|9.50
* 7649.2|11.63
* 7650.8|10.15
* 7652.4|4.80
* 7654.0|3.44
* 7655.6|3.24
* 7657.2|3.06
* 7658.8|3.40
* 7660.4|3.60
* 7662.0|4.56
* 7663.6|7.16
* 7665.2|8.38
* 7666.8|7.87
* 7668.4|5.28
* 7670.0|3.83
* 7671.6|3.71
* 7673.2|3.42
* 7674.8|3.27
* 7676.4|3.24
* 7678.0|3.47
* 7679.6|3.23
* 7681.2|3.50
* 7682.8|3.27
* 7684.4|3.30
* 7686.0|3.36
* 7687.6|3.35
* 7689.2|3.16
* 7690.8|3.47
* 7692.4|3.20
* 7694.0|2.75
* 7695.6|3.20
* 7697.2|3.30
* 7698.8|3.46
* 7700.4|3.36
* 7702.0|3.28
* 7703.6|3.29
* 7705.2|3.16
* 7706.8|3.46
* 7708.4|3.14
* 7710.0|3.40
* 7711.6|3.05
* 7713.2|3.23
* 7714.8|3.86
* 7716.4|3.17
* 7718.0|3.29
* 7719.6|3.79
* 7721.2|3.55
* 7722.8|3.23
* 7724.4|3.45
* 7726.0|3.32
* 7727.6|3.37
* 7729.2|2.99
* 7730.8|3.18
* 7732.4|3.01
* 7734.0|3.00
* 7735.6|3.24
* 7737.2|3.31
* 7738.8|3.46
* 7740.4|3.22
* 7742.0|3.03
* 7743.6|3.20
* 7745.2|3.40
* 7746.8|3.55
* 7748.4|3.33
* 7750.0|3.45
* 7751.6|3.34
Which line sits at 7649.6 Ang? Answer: [S II] 6716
